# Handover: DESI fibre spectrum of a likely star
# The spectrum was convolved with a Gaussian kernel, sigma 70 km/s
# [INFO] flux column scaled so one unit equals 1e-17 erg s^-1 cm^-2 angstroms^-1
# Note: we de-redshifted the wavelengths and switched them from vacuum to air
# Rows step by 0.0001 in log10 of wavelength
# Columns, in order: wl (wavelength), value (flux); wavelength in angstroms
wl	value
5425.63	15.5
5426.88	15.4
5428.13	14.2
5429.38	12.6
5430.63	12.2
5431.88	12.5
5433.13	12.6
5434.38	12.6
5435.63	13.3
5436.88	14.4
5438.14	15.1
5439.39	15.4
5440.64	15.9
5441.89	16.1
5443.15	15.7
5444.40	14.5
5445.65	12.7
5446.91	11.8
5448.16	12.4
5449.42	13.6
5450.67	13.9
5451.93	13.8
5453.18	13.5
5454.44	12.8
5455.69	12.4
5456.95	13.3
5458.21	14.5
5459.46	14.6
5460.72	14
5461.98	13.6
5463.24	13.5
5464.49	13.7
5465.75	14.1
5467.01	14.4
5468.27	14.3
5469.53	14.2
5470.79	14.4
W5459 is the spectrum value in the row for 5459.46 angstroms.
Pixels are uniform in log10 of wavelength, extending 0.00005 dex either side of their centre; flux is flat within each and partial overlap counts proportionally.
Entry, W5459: 14.6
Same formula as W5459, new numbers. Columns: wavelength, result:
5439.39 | 15.4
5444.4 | 14.5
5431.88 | 12.5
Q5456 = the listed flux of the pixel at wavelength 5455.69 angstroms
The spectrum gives 12.4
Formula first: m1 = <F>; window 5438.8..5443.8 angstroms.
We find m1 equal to 15.8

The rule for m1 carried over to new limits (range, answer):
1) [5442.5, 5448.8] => 13.4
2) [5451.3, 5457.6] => 13.2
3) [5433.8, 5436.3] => 13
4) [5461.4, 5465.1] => 13.6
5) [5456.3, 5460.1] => 14.1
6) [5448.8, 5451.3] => 13.8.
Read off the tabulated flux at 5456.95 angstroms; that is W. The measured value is 13.3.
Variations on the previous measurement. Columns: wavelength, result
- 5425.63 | 15.5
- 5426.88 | 15.4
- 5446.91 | 11.8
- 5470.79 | 14.4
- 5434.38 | 12.6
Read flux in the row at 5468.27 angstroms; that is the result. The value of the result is 14.3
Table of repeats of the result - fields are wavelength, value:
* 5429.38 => 12.6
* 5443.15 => 15.7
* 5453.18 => 13.5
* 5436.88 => 14.4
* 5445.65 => 12.7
